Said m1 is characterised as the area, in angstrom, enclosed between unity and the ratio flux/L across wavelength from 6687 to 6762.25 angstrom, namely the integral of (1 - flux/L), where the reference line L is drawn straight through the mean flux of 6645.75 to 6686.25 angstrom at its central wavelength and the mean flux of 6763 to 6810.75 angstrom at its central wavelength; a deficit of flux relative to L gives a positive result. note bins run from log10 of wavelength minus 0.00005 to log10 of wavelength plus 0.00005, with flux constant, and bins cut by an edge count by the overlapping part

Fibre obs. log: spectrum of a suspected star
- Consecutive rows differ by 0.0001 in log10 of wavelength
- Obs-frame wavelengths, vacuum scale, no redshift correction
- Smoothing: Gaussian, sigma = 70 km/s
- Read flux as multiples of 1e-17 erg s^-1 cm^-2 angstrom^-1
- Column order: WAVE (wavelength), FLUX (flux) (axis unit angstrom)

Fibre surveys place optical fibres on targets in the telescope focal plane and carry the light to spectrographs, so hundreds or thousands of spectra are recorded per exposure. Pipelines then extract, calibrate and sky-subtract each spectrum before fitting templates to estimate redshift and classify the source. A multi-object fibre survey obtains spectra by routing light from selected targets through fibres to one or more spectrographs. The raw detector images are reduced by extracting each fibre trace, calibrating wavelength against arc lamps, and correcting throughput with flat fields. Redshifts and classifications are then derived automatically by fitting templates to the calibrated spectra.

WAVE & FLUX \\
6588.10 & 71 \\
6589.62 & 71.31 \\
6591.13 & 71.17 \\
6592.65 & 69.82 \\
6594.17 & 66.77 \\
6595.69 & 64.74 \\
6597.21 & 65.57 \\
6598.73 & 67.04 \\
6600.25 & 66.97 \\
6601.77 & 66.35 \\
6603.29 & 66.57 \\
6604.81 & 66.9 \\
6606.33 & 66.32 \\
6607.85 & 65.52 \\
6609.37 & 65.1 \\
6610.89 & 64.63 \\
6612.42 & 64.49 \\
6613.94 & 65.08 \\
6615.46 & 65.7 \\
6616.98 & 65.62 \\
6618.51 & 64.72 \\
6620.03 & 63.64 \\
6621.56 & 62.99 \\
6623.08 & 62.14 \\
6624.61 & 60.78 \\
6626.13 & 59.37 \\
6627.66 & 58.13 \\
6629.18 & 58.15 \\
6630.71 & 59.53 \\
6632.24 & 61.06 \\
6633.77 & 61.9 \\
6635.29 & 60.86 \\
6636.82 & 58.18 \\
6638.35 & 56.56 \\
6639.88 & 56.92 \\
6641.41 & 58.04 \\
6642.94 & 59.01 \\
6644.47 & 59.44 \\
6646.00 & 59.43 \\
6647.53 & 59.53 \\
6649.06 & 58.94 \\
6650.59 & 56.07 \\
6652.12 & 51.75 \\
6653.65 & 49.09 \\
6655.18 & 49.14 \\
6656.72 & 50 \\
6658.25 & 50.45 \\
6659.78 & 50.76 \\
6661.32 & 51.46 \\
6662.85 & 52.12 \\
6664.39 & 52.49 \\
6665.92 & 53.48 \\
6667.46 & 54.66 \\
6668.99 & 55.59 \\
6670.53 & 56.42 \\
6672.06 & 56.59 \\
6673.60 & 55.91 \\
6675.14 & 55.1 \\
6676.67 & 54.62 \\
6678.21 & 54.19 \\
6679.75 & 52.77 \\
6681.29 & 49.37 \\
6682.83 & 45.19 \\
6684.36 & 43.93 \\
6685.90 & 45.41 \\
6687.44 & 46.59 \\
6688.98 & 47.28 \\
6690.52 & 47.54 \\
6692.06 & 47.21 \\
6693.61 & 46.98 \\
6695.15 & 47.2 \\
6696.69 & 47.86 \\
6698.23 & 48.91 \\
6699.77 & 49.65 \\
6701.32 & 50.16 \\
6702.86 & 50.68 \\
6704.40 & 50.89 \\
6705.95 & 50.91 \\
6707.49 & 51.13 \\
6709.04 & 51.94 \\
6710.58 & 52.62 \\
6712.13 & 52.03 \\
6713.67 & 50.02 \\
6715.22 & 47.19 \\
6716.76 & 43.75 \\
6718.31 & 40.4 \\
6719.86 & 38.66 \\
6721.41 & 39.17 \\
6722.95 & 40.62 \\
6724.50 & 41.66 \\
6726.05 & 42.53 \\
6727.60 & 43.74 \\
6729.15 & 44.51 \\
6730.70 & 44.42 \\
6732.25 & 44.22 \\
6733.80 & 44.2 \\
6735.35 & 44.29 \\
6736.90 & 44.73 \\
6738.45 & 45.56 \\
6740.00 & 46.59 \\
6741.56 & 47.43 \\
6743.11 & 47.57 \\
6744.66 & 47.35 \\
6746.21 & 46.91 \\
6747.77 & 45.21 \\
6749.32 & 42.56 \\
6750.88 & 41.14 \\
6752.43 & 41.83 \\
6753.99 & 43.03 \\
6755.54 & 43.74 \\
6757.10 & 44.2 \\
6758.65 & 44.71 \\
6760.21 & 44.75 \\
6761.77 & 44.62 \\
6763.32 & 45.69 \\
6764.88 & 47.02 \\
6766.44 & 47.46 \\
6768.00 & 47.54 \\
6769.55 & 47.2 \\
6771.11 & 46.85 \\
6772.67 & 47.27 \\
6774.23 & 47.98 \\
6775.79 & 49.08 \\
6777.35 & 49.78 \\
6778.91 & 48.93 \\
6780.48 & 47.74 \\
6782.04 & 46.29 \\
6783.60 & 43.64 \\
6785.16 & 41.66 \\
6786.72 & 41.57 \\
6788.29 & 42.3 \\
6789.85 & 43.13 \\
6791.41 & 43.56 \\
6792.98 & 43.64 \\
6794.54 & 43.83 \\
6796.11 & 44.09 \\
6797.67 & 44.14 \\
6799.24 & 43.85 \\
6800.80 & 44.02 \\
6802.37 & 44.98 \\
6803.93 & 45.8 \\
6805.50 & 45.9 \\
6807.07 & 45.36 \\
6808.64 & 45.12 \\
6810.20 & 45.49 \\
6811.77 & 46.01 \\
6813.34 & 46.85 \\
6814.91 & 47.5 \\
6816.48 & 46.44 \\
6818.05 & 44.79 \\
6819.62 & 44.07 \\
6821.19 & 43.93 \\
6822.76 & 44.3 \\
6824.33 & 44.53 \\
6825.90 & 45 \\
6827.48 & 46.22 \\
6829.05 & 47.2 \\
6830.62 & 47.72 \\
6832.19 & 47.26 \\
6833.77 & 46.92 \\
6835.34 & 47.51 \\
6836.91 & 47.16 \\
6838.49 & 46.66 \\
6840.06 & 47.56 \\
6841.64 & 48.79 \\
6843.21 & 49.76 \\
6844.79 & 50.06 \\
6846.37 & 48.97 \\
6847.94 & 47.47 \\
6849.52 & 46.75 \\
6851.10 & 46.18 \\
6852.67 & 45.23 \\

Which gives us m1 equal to 5.1 angstrom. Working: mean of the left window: 52.8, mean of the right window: 45.5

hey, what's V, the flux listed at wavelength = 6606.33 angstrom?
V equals 66.32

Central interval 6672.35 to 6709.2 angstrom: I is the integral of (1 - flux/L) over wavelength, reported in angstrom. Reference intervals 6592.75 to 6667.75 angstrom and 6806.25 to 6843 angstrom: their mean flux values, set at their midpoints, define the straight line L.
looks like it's 4.0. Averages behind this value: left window 60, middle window 49.7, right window 46.3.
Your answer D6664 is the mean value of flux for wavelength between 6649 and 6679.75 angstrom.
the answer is 53.3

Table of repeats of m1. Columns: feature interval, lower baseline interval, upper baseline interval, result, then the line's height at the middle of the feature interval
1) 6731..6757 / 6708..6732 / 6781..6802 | -0.2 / 44.5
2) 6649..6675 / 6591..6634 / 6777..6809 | 2.5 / 58.9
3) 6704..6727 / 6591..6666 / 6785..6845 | 3.2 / 53.4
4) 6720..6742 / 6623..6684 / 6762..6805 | 2.6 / 49.5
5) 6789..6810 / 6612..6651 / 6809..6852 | 1.9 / 48.9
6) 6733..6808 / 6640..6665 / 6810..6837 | 5.2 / 48.6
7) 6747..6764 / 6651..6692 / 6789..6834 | 1.4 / 47.6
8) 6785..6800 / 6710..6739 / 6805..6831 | 0.7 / 45.3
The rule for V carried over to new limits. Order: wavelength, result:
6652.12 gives 51.75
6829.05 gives 47.2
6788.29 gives 42.3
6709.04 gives 51.94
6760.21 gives 44.75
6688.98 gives 47.28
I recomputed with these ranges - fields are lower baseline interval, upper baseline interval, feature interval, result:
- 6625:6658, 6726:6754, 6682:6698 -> 1.38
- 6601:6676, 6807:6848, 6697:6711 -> 1.02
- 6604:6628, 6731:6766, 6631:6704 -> 4.72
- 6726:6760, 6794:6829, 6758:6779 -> -1.03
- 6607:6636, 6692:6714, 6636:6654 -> 0.57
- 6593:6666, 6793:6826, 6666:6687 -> 1.48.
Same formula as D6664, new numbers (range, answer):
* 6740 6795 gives 45.4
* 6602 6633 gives 63.4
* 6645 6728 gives 49.9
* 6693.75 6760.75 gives 45.8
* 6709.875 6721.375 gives 45.9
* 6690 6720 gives 48.5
